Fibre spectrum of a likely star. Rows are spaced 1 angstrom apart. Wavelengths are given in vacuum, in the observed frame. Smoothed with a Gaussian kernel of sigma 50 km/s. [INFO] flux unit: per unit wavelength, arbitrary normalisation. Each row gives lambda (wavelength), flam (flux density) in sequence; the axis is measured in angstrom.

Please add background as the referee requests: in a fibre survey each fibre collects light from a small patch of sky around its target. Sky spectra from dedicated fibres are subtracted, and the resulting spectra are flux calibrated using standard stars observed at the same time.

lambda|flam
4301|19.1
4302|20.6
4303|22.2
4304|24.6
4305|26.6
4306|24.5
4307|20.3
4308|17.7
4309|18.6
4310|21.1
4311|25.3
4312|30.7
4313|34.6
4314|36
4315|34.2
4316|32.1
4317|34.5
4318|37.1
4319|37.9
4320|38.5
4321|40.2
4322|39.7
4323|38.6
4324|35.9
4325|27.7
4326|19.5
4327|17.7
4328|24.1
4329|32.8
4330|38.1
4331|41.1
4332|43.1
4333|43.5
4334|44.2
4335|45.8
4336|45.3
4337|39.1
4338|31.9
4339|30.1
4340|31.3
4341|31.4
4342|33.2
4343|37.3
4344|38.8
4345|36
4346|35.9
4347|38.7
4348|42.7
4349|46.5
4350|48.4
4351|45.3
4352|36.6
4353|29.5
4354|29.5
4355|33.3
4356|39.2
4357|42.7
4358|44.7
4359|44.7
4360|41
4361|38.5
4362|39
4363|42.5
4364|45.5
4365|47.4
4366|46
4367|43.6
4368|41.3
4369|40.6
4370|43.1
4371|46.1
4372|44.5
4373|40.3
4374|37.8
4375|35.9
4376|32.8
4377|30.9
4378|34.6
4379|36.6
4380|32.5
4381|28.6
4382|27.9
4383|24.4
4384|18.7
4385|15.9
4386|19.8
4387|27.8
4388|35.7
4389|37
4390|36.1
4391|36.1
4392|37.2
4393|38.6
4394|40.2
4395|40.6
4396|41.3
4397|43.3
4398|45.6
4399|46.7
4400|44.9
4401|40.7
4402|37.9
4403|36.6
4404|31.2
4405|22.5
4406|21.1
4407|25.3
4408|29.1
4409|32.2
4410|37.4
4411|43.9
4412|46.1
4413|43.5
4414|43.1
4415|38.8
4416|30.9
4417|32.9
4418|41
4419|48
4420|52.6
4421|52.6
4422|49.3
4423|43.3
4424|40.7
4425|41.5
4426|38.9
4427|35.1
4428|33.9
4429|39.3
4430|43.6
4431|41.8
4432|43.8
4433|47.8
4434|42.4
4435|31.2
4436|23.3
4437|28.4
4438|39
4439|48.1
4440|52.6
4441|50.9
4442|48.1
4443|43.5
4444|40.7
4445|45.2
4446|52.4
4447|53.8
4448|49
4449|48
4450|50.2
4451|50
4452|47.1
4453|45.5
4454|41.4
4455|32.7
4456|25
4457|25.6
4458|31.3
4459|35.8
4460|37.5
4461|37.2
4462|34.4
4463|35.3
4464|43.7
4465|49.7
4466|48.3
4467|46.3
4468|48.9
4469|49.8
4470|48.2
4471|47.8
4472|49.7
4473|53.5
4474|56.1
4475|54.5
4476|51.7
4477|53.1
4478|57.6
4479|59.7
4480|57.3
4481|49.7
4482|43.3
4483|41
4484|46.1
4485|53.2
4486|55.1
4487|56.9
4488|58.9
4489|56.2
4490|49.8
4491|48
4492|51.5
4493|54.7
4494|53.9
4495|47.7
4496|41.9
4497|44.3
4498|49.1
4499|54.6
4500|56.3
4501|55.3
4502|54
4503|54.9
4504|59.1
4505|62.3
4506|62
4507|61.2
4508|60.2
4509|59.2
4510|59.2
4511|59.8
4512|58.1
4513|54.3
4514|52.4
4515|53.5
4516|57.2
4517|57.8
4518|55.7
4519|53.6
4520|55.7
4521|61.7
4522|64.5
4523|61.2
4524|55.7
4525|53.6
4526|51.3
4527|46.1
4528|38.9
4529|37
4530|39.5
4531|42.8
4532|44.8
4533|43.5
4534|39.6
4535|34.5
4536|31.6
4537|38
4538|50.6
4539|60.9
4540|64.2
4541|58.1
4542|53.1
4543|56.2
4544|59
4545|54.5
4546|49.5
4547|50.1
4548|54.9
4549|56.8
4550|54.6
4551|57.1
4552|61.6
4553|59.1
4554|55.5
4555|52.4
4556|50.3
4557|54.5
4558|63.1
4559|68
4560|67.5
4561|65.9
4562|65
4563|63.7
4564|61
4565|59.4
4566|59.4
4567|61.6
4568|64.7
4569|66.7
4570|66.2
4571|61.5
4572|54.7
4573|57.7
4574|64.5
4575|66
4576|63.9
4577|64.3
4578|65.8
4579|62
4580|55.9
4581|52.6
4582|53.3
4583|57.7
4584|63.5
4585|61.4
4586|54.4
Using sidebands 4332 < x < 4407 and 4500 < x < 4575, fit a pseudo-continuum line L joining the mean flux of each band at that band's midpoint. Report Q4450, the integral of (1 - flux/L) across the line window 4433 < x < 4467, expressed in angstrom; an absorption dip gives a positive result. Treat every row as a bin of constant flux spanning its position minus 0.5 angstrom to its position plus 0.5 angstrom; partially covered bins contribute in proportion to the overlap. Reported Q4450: 3.3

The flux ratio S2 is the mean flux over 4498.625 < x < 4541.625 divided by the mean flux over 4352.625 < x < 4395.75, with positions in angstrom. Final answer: 1.45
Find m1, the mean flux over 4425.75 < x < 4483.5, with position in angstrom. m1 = 44.2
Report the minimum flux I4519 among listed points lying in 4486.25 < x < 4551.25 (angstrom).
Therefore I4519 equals 31.6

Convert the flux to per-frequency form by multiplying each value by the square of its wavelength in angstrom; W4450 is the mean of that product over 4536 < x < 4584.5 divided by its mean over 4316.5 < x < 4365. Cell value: 1.7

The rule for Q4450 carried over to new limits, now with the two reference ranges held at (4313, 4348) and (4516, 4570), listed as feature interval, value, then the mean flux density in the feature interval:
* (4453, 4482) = 1.8 angstrom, 45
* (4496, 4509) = -1.2 angstrom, 55.7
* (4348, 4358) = -0.5 angstrom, 39.5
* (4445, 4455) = -0.3 angstrom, 47.6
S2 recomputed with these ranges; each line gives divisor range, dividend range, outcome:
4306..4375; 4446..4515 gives 1.36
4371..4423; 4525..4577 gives 1.51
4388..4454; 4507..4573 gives 1.35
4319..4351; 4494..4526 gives 1.52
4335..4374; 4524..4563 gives 1.32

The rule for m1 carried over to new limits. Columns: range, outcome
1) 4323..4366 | 37.7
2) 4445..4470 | 42.6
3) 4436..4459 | 42.5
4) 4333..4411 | 37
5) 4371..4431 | 36.8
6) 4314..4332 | 33.8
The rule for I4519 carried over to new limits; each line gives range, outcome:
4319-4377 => 17.7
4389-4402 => 36.1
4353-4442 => 15.9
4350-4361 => 29.5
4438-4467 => 25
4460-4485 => 34.4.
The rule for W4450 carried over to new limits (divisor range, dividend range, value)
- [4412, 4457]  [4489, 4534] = 1.29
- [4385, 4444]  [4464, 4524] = 1.43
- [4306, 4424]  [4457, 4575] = 1.56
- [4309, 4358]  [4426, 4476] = 1.27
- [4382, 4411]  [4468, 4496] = 1.59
